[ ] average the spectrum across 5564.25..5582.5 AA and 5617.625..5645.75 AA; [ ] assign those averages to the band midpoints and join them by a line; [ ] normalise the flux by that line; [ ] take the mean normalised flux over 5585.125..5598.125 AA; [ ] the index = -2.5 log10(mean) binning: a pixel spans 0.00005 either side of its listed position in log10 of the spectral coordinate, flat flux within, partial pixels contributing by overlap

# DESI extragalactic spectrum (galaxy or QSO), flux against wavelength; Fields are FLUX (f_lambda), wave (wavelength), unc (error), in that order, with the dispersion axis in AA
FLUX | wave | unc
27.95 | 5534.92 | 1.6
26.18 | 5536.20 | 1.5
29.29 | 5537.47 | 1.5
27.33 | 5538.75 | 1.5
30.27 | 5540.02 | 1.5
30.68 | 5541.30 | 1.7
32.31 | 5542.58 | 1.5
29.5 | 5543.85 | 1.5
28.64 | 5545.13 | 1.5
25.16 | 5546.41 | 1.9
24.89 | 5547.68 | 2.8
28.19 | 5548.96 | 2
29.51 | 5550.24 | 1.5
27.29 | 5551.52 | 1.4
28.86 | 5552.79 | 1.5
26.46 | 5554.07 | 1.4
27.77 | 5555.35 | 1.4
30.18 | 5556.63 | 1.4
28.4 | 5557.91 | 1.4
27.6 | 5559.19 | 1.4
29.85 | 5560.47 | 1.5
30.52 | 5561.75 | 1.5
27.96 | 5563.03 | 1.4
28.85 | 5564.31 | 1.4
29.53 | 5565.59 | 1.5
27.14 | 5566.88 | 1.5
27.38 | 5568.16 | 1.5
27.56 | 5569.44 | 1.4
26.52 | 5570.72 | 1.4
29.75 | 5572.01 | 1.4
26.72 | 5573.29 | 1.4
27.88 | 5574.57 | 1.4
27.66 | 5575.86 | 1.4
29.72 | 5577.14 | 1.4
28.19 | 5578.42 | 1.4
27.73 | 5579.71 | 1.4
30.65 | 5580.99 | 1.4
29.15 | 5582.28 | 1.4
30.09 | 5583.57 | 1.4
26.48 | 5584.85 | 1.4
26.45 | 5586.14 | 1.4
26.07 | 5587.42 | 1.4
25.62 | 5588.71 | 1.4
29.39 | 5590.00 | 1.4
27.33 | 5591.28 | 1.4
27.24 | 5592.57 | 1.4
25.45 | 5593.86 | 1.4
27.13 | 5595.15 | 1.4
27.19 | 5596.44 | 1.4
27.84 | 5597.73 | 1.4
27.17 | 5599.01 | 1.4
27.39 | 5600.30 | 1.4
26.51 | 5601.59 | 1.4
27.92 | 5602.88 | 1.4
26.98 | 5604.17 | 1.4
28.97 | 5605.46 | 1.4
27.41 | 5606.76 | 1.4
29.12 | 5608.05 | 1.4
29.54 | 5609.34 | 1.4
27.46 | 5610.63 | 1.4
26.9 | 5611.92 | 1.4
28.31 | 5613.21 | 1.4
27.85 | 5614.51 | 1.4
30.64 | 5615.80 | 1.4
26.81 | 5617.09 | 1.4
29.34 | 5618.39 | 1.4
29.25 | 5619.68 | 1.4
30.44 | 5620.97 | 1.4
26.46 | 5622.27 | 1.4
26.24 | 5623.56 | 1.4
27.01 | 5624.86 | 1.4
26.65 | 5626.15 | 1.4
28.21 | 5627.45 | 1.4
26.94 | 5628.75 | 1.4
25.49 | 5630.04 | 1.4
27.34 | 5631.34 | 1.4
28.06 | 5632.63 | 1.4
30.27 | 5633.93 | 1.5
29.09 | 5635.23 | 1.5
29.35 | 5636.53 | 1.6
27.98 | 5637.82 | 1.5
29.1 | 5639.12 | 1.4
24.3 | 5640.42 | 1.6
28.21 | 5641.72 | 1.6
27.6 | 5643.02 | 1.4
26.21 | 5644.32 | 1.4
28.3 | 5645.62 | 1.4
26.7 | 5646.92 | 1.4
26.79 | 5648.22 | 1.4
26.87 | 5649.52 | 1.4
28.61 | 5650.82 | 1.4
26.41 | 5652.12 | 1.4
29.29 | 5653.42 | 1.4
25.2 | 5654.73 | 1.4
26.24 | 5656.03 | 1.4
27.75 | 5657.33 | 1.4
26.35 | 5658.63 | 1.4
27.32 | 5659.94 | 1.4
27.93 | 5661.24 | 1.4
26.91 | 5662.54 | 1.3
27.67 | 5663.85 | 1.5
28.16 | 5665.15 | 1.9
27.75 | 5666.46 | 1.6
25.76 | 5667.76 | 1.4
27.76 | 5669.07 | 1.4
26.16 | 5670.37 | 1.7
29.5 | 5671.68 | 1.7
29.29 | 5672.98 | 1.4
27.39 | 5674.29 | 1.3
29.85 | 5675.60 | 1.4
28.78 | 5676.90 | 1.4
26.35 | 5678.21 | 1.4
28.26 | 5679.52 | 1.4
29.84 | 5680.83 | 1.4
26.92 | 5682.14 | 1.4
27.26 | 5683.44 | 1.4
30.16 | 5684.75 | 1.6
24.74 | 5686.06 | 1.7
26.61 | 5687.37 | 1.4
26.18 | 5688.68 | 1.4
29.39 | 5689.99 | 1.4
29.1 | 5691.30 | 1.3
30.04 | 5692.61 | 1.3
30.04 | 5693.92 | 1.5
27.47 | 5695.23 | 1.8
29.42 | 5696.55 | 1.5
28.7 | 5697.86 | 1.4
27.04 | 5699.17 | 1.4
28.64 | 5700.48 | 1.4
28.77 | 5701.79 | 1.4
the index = 0.05 mag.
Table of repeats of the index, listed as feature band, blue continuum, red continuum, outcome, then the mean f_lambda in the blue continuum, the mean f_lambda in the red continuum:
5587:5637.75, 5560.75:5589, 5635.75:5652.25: 0.00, 28.1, 27.5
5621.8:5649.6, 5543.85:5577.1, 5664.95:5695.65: 0.02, 28.1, 28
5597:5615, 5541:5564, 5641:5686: 0.01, 28.5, 27.6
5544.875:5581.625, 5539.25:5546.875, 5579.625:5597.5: 0.02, 29.5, 27.6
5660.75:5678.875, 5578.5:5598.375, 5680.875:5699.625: 0.01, 27.6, 28.1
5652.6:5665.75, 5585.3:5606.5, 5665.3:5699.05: 0.02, 27.2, 28.1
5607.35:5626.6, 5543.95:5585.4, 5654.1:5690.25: -0.01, 28.2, 27.5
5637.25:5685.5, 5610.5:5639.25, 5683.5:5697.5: 0.02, 28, 28.3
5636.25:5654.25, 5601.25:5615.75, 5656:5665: 0.00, 28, 27.3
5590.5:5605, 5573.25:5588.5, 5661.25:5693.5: 0.03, 28.1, 27.9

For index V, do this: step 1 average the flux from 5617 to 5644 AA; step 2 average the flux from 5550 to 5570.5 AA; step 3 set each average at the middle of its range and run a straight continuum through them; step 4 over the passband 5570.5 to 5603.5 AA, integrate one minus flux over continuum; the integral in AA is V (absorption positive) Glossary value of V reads 0.6 AA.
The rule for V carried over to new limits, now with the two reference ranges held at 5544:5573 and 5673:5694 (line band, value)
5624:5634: 0.3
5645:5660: 0.5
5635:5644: 0.1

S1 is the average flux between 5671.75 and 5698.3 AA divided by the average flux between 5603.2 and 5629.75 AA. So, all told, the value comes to 1.01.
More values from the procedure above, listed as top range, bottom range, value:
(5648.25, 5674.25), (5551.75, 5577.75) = 0.97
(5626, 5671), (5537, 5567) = 0.96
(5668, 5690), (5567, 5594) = 1.00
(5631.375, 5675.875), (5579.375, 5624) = 0.99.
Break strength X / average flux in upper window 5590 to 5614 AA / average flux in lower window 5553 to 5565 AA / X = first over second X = 1.0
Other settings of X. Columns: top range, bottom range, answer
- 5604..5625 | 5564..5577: 1.01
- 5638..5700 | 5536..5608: 0.99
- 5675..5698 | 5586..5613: 1.03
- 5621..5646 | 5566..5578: 0.99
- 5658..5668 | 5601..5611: 0.97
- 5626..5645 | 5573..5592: 0.99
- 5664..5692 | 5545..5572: 0.99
